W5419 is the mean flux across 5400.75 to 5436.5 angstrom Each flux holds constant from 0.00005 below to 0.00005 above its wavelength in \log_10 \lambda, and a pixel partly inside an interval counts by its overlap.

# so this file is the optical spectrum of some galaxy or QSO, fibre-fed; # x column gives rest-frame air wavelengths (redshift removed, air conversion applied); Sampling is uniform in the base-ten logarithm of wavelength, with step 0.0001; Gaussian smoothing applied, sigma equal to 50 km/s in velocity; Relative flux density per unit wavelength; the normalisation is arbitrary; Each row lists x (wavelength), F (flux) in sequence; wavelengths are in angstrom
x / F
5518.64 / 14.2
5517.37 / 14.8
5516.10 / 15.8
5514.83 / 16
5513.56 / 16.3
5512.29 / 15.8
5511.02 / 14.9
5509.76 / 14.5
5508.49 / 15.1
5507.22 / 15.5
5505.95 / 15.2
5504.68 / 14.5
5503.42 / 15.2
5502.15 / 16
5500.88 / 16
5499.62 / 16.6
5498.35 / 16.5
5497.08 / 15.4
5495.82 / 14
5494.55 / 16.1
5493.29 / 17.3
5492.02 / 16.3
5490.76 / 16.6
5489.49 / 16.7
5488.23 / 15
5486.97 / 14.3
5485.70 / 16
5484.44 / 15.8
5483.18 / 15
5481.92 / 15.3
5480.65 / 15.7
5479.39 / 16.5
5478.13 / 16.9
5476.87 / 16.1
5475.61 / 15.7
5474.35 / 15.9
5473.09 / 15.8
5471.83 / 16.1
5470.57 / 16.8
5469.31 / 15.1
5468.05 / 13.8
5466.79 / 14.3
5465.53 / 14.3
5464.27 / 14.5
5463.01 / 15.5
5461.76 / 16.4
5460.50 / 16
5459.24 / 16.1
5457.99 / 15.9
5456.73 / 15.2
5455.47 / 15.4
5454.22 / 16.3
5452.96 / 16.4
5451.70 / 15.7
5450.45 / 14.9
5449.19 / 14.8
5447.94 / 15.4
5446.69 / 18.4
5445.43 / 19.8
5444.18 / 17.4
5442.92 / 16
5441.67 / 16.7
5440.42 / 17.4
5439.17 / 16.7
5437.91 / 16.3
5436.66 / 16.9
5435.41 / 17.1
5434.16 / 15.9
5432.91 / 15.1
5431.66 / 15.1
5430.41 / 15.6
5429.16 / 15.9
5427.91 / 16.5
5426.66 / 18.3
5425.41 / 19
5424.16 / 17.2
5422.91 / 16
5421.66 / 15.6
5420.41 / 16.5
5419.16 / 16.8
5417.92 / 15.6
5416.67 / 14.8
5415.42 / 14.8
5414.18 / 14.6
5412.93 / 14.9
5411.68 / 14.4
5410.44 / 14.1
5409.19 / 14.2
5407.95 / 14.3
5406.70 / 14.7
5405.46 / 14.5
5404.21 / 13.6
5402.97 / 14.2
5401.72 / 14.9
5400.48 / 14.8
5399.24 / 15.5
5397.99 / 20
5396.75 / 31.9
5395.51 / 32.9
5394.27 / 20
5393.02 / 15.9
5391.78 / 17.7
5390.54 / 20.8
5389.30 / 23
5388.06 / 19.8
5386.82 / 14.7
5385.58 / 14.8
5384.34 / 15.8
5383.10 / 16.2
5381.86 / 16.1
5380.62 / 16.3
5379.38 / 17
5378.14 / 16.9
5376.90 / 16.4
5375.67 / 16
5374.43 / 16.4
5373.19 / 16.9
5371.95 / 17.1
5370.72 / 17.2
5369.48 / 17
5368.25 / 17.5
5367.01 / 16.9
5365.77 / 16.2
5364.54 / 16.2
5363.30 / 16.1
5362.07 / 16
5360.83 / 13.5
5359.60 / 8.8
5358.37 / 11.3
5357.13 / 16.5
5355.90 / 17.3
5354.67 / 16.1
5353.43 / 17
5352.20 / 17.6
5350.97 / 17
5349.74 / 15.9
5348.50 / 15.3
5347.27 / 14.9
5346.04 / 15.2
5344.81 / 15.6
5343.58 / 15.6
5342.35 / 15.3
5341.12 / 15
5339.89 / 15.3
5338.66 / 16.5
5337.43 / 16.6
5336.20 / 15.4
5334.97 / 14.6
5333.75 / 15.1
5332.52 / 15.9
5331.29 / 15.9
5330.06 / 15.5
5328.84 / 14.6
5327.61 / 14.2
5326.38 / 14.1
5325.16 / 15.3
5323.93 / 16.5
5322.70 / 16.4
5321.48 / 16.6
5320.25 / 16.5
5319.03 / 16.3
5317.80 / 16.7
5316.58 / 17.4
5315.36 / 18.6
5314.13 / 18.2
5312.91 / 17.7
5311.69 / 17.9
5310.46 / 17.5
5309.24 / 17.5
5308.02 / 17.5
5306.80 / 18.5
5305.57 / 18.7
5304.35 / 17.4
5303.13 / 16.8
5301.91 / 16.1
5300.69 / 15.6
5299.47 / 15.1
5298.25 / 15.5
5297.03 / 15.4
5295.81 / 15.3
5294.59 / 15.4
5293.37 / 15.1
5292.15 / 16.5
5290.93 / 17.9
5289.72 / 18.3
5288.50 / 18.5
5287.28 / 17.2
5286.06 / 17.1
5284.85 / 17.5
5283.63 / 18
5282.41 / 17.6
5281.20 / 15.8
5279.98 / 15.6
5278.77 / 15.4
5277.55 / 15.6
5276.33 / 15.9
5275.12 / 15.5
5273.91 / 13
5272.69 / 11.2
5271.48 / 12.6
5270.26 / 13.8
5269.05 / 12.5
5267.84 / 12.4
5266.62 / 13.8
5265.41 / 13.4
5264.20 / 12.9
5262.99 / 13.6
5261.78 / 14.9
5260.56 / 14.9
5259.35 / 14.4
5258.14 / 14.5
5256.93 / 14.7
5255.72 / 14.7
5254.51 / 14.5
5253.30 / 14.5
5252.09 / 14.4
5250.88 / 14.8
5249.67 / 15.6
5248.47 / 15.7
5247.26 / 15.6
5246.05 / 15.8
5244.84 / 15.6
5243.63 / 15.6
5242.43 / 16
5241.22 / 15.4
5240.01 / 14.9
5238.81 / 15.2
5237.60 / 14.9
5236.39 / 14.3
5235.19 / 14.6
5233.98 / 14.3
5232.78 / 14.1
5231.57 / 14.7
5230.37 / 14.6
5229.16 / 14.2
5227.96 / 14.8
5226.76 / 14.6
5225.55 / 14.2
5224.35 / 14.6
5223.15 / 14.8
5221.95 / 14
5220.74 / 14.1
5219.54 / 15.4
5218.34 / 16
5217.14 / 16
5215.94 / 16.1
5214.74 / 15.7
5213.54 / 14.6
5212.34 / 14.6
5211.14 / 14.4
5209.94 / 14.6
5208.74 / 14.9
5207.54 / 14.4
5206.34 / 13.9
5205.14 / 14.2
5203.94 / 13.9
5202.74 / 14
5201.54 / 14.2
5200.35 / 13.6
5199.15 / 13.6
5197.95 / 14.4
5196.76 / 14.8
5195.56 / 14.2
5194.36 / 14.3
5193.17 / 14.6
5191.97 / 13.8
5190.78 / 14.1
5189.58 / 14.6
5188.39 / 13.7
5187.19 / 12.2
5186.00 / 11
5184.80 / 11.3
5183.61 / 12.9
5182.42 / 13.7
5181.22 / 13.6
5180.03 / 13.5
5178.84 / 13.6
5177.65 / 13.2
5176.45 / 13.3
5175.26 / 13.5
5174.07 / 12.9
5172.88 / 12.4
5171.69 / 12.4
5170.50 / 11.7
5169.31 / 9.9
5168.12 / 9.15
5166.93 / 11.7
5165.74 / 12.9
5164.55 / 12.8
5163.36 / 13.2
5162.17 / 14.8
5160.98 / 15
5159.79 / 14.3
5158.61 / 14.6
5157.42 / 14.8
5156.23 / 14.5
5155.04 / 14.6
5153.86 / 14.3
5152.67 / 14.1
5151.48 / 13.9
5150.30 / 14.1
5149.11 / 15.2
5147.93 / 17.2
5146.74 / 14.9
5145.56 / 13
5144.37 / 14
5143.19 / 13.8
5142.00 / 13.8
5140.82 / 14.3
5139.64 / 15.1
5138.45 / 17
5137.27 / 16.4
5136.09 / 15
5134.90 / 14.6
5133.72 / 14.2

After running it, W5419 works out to 15.5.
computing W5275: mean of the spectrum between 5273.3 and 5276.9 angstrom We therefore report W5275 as 14.8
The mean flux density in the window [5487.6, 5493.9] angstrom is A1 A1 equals 16.4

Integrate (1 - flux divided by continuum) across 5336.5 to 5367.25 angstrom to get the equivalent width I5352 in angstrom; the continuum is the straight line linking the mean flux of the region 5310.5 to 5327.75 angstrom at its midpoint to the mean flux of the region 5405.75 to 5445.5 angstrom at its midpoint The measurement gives 1.9 angstrom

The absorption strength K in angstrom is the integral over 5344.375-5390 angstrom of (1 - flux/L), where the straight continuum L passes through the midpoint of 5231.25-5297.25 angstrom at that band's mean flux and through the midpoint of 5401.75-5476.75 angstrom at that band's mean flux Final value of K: -2.00 angstrom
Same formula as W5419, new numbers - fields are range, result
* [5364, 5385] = 16.6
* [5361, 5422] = 16.9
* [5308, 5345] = 16.2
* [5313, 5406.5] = 16.6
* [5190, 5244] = 14.6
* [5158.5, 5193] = 13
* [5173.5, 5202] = 13.5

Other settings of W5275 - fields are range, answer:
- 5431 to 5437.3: 16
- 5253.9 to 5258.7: 14.6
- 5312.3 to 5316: 18.2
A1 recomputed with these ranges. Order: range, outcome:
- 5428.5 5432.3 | 15.5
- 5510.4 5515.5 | 15.7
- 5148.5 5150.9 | 14.7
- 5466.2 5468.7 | 14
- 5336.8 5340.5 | 16.1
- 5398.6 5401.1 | 15.2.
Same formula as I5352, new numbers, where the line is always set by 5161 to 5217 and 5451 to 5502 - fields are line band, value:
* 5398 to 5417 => 0.6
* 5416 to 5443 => -1.8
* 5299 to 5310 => -2.0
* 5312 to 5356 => -4.2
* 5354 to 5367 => -0.1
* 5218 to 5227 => -0.6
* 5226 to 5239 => -0.6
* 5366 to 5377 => -1.4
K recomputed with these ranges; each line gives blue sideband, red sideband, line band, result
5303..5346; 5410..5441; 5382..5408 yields -3.2 angstrom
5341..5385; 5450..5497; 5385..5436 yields -3.8 angstrom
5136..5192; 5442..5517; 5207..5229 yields -1.3 angstrom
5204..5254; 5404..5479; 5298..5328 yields -3.0 angstrom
